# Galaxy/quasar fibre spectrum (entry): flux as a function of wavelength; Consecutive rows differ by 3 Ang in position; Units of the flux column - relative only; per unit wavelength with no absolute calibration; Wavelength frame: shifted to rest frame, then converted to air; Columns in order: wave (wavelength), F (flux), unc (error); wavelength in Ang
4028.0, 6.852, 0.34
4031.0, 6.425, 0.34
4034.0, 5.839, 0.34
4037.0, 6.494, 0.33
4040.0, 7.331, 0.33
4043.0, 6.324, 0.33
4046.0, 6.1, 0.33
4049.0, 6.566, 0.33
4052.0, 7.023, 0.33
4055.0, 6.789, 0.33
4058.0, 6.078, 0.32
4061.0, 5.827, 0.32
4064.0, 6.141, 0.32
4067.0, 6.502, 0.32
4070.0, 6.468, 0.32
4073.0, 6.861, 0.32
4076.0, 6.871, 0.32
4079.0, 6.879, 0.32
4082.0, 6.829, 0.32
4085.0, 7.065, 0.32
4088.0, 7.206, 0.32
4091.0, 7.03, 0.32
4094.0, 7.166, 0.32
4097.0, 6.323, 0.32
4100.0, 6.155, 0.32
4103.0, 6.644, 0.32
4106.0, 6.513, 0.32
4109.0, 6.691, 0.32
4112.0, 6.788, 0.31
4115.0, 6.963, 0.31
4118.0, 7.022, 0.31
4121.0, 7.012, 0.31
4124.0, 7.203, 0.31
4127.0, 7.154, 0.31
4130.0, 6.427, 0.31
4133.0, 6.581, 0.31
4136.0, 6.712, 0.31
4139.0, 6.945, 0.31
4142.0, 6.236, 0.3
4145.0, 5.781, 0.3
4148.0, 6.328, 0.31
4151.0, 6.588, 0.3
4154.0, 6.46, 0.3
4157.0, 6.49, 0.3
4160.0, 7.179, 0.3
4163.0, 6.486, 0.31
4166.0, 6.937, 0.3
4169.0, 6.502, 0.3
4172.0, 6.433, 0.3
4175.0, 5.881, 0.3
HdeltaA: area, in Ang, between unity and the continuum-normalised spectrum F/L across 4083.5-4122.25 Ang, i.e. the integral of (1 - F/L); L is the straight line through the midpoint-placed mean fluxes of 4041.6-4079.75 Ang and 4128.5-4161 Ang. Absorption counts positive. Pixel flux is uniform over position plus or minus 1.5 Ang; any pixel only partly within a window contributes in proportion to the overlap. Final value -1.9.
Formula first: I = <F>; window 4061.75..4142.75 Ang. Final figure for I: 6.75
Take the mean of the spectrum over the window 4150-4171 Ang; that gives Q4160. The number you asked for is 6.66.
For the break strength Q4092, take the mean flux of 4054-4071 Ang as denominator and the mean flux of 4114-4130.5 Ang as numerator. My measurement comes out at 1.11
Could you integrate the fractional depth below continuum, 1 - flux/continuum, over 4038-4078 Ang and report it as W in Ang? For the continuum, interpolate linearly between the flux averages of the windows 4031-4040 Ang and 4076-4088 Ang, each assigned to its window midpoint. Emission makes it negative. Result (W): 0.8 Ang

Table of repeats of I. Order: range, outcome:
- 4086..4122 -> 6.79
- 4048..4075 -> 6.48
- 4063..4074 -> 6.49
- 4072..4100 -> 6.87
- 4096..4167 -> 6.65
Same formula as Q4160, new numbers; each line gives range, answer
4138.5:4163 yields 6.48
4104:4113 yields 6.66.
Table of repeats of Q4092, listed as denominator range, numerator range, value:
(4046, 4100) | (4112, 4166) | 1.01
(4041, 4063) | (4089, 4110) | 1.04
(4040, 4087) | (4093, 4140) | 1.03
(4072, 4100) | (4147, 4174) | 0.96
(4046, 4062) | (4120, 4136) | 1.06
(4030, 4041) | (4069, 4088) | 1.06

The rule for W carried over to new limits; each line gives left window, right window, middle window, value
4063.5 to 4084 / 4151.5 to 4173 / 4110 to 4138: -0.88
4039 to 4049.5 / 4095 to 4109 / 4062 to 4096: -1.57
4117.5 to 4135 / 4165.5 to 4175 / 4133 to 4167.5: 0.52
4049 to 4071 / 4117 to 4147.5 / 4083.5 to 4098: -1.00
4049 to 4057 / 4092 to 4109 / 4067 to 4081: -0.09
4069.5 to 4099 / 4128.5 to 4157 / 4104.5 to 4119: -0.25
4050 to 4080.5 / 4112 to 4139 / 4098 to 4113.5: 0.51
